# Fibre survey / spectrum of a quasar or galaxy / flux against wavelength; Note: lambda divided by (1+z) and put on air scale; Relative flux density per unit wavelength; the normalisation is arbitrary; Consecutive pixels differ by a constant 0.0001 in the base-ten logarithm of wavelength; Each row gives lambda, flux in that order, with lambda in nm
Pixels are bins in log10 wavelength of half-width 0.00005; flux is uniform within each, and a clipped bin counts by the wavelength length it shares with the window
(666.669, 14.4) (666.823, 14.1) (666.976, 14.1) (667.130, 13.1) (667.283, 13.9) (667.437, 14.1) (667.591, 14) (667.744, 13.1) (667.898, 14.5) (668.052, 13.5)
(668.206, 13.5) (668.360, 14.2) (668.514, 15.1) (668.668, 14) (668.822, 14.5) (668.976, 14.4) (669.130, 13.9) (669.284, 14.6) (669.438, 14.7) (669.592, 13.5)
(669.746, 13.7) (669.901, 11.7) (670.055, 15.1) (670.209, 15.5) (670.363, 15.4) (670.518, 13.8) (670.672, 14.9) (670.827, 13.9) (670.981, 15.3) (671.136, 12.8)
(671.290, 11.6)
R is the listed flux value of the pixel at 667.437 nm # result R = 14.1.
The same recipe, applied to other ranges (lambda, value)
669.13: 13.9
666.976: 14.1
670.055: 15.1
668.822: 14.5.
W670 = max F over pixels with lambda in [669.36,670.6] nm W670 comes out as 15.5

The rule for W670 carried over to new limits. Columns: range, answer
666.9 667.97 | 14.5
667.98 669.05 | 15.1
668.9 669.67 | 14.7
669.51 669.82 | 13.7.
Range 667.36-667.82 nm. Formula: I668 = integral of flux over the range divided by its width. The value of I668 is 13.7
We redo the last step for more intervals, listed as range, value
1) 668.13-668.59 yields 14.3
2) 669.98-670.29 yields 15.3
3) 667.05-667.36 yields 13.5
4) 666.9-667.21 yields 13.6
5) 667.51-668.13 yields 13.8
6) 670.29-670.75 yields 14.7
